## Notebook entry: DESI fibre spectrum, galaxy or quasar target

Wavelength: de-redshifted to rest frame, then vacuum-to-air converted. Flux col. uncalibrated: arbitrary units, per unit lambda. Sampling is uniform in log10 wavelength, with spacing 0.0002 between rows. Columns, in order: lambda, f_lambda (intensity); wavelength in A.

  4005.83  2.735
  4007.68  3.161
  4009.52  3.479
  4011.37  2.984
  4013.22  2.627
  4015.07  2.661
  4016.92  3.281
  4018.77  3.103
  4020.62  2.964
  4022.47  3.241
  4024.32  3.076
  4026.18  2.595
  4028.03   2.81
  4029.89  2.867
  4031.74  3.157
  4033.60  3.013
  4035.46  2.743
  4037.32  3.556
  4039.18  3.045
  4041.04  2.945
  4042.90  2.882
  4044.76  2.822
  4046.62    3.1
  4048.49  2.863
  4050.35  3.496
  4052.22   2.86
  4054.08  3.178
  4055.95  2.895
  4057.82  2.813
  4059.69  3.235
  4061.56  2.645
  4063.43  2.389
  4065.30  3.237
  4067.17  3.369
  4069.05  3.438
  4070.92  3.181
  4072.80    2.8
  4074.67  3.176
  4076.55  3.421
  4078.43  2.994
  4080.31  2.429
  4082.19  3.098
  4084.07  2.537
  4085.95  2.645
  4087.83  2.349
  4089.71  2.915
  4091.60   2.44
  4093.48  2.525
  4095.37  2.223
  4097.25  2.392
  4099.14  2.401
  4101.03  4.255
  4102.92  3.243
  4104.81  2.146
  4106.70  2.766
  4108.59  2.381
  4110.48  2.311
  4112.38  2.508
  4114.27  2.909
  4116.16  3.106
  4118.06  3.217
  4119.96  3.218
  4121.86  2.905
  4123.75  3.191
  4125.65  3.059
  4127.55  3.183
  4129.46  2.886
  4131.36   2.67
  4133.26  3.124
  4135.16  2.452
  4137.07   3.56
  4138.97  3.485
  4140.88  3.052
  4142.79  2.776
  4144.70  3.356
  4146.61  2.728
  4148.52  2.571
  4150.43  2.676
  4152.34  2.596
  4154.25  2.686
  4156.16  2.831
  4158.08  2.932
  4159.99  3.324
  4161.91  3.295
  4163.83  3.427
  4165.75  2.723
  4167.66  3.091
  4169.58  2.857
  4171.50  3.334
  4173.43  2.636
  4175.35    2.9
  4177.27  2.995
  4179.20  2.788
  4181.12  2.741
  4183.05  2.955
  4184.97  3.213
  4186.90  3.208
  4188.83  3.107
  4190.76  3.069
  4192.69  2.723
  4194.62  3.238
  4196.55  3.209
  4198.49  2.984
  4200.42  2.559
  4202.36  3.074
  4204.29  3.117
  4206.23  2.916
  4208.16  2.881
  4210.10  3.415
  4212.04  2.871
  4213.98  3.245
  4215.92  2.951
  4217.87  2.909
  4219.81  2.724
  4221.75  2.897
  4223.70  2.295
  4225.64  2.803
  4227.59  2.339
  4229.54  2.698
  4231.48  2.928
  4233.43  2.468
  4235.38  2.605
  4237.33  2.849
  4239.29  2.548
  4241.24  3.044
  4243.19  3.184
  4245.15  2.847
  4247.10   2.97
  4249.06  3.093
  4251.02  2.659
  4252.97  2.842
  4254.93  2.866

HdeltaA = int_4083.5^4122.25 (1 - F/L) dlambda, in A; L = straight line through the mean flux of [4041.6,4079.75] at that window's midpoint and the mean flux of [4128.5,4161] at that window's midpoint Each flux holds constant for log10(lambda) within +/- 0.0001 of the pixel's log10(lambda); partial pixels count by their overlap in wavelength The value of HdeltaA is 3.2 A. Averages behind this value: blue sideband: 3.03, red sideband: 2.92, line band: 2.73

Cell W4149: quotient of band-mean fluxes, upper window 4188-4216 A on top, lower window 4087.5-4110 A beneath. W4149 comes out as 1.1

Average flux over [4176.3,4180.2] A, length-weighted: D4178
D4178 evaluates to 2.89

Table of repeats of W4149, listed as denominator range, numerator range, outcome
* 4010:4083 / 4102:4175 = 0.97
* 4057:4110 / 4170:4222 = 1.05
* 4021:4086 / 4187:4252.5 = 0.97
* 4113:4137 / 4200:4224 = 0.98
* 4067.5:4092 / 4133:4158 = 1.00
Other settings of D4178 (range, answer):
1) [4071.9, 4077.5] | 3.13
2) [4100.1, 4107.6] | 3.1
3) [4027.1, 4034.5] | 2.96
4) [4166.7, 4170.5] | 2.98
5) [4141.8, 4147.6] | 2.95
